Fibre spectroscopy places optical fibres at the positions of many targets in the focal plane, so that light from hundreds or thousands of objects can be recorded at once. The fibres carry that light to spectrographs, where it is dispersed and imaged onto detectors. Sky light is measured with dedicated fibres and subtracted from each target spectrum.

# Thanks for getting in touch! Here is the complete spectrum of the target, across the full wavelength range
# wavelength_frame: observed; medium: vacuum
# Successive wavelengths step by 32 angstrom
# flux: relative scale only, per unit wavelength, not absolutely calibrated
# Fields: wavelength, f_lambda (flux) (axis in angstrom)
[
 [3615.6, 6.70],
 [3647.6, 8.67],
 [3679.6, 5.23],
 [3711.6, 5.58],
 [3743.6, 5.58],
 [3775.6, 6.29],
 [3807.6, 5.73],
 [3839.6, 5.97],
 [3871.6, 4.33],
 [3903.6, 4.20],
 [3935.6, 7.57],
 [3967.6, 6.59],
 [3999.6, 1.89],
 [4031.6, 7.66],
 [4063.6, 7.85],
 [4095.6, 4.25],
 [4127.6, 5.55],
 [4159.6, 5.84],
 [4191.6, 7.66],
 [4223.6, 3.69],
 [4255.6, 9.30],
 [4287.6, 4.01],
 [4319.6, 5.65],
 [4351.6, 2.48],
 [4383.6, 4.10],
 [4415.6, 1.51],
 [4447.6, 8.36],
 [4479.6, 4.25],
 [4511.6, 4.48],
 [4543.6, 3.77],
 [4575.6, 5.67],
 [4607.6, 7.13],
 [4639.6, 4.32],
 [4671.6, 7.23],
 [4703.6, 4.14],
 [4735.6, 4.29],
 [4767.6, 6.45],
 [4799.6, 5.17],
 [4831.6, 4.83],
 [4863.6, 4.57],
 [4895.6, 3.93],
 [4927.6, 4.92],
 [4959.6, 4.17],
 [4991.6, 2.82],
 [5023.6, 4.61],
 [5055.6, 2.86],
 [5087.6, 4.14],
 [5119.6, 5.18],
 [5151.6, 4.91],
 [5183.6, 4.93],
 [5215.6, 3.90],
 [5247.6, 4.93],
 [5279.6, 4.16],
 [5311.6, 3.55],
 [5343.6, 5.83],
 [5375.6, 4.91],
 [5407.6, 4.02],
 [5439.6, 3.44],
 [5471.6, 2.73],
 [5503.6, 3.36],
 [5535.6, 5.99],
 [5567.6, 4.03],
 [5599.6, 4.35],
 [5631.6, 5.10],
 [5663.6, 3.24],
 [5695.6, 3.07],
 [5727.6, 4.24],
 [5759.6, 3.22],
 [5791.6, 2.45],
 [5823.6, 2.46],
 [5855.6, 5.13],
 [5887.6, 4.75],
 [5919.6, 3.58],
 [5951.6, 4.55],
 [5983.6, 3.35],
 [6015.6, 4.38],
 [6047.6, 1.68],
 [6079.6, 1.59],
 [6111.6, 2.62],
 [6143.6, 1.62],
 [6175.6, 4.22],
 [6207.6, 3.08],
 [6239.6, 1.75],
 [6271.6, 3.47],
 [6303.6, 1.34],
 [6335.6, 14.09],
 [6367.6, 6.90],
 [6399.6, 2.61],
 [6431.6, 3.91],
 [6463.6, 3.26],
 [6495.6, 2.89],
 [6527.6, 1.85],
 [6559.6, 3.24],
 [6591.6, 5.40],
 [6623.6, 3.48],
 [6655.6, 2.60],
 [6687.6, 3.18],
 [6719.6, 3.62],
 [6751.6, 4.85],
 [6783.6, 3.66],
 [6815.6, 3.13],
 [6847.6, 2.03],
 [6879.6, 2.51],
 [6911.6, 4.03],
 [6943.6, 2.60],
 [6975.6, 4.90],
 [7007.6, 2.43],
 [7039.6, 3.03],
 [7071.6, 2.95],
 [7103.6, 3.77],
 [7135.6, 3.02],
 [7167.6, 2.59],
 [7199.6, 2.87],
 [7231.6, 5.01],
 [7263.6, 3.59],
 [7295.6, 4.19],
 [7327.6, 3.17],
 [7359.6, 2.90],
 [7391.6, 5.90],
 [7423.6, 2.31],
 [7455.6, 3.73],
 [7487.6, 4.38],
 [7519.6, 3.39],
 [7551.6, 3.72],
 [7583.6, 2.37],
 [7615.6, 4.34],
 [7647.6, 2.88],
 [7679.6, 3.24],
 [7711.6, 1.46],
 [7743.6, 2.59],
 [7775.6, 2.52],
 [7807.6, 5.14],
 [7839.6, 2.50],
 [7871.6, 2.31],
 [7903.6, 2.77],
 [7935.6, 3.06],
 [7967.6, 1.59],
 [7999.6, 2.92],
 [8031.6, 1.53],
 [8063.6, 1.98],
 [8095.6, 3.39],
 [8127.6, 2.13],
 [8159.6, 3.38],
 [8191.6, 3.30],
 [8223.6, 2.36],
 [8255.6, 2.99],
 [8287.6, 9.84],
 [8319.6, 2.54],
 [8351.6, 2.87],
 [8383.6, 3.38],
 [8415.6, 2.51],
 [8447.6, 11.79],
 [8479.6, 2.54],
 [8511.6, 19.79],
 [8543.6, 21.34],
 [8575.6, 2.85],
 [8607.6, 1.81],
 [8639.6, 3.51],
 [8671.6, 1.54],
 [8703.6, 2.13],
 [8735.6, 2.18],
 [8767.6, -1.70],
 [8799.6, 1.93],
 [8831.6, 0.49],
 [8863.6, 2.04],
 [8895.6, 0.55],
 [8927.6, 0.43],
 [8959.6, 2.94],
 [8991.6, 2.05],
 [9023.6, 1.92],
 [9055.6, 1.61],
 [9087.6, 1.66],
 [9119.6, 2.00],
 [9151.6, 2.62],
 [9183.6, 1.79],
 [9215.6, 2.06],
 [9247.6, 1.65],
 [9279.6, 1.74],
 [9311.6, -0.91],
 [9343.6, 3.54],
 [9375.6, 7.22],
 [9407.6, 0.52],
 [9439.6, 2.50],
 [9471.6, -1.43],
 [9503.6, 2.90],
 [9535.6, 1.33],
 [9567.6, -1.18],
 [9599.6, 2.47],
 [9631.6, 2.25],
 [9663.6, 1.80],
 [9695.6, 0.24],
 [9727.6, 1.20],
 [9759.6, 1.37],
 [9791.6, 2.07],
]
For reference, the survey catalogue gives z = 0.703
